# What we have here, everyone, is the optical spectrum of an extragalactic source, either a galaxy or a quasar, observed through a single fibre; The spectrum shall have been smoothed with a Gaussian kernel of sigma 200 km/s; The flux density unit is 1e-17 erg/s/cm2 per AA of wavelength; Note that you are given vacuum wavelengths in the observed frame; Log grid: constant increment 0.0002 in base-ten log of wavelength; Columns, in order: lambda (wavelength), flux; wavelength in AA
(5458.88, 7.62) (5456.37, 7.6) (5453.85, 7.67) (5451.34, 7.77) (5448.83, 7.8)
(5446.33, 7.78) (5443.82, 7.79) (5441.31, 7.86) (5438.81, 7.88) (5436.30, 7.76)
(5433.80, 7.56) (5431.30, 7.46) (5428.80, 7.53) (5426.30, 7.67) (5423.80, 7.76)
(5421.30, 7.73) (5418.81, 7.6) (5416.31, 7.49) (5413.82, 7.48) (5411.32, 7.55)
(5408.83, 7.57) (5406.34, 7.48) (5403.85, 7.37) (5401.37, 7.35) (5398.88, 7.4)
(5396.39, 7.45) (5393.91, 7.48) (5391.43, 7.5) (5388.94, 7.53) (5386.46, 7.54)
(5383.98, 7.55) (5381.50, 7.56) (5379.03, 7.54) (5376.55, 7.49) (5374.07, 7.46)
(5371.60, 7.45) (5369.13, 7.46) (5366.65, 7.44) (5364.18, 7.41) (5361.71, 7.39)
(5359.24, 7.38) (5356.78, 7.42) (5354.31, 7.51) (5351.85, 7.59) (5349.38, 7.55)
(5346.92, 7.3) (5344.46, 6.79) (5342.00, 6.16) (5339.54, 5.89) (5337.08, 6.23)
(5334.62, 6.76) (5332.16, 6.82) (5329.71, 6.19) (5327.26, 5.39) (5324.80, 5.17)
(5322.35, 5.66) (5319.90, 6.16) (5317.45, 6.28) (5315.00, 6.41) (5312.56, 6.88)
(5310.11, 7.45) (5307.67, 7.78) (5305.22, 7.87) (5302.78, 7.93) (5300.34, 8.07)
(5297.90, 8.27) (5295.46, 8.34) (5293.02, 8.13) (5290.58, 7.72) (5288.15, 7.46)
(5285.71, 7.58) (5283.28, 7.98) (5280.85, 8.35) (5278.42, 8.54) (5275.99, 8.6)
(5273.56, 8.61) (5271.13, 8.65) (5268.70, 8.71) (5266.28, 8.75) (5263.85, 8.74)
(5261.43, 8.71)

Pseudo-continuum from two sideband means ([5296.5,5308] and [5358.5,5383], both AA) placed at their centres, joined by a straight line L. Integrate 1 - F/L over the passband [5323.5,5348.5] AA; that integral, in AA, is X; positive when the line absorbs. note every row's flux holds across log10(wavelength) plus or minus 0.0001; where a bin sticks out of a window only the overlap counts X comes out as 4.67 AA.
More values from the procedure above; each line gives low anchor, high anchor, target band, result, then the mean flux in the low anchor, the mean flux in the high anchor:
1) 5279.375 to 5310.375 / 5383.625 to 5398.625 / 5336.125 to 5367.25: 2.4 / 7.94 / 7.5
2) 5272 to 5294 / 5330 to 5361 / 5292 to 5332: 3.2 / 8.12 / 6.94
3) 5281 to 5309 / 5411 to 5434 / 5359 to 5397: 1.1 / 7.94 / 7.58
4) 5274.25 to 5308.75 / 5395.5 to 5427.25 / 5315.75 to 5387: 8.0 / 8.05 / 7.53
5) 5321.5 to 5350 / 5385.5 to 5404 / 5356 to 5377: -1.6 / 6.31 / 7.46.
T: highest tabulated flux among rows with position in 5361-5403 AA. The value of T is 7.56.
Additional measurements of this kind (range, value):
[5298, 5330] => 8.07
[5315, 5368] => 7.59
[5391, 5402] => 7.5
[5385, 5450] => 7.88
